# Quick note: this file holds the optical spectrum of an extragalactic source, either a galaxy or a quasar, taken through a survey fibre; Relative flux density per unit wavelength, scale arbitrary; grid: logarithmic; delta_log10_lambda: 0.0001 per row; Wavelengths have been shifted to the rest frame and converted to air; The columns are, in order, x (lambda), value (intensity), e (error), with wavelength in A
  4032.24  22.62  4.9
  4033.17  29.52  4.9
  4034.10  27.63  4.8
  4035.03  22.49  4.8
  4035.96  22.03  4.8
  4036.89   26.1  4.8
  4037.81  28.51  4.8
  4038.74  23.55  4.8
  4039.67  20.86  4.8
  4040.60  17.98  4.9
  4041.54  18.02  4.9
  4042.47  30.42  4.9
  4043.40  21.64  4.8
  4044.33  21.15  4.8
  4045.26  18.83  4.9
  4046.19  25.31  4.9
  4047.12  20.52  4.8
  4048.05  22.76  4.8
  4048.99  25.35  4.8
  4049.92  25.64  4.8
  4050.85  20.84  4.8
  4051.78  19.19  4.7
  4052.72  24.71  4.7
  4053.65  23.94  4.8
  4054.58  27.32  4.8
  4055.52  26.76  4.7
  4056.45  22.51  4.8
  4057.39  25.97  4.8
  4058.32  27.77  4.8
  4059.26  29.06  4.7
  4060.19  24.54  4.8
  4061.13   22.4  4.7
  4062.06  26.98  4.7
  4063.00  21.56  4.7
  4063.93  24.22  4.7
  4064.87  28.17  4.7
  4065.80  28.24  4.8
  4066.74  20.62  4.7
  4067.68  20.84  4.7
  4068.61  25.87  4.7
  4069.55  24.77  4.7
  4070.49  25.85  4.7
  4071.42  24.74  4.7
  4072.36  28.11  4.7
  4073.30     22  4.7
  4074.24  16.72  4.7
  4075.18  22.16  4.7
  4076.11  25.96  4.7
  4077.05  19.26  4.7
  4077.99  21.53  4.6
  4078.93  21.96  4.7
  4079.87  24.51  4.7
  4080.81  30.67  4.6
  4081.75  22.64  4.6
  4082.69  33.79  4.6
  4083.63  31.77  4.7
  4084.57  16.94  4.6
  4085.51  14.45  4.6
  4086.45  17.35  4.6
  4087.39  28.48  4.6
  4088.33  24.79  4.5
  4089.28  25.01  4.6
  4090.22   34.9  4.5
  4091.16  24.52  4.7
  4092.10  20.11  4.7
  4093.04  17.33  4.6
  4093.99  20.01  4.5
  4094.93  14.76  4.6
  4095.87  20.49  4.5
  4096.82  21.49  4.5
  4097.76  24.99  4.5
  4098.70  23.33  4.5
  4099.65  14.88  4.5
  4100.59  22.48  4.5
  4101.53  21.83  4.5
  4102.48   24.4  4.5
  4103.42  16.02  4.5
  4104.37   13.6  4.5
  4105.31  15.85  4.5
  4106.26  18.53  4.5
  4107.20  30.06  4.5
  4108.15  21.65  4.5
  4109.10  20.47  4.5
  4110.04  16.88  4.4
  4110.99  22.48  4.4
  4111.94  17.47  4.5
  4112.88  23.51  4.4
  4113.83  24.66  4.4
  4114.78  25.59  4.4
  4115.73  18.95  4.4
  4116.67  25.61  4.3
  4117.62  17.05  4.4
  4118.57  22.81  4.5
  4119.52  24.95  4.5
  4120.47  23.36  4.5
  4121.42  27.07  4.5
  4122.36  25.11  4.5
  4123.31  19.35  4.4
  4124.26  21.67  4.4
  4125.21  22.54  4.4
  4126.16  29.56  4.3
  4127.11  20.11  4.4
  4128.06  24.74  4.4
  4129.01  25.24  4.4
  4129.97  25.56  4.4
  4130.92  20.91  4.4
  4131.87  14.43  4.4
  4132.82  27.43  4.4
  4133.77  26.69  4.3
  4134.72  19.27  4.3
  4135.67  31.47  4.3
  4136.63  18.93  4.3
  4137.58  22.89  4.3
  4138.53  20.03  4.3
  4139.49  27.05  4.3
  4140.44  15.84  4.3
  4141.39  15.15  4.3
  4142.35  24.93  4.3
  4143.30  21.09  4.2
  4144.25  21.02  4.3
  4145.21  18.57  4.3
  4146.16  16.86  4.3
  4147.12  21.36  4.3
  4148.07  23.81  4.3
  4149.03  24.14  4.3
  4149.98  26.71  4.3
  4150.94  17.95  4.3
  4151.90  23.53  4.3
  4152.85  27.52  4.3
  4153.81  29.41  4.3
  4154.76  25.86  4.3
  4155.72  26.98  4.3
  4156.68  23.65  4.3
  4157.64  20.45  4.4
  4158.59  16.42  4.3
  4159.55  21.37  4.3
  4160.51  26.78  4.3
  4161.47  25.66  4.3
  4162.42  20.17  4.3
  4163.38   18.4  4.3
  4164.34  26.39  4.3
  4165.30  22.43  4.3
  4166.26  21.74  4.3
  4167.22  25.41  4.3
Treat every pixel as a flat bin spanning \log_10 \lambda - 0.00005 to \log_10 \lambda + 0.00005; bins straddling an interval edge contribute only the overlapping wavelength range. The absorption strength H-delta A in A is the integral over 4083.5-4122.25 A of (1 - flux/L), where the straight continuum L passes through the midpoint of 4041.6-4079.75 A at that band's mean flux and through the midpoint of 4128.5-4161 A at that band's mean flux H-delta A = 2.6 A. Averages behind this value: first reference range 23.9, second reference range 22.6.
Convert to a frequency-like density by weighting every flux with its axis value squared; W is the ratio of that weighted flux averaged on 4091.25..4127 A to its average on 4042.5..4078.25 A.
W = 0.92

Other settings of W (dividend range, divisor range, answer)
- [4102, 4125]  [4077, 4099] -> 0.94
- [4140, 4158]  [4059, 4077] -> 0.96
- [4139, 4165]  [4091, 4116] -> 1.12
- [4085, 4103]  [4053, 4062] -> 0.87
